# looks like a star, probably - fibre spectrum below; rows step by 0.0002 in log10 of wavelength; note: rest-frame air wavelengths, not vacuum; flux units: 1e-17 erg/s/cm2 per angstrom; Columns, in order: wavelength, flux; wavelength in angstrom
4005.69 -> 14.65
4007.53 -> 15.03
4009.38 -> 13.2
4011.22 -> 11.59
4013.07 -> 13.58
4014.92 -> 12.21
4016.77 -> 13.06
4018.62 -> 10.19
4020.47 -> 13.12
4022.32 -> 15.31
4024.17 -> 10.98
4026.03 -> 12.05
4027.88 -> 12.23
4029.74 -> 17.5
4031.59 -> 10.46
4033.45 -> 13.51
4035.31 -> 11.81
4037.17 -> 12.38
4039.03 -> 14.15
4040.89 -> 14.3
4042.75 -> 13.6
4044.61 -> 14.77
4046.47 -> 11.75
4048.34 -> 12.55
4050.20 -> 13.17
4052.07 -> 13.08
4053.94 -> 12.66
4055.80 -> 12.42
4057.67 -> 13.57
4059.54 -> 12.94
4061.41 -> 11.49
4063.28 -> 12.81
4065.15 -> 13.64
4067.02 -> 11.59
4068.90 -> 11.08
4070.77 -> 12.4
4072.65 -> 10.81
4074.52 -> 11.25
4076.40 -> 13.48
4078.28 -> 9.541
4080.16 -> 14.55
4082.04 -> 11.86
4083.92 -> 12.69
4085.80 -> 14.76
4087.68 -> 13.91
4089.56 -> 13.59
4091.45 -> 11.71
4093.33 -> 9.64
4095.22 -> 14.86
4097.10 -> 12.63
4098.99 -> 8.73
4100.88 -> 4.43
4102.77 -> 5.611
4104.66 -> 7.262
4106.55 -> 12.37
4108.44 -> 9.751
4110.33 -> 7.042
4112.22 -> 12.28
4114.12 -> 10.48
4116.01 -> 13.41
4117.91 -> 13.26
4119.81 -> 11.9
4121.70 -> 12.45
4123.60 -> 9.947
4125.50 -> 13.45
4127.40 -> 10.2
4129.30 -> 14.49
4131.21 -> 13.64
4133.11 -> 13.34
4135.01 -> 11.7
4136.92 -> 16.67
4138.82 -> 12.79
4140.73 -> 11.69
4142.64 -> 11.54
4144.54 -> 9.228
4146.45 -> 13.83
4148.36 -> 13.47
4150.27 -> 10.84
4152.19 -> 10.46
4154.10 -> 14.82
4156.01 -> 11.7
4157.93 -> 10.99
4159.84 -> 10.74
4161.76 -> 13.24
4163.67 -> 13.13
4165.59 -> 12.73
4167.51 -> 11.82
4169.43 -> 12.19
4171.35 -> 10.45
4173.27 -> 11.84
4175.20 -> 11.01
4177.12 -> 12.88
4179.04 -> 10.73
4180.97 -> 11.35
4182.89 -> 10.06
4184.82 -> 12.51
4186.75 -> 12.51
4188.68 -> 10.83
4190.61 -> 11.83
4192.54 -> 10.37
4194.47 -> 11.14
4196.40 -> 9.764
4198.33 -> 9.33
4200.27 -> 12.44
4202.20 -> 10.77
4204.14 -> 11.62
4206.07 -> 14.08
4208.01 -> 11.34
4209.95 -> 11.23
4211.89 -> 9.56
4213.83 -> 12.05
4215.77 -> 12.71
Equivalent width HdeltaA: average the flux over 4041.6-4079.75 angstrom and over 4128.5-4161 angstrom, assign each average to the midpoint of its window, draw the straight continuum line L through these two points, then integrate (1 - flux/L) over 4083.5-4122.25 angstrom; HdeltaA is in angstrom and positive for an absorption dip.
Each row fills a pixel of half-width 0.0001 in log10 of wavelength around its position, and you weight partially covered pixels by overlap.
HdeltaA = 4.4 angstrom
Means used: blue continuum 12.5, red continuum 12.5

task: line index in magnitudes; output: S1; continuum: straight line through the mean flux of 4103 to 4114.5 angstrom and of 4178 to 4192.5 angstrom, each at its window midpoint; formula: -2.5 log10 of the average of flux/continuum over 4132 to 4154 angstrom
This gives -0.20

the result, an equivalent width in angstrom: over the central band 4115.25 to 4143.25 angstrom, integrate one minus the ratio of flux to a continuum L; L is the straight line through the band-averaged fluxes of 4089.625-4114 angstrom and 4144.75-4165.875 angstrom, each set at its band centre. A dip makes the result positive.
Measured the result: -4.1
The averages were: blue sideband 9.86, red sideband 12.2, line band 12.7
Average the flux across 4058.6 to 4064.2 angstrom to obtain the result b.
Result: 12.4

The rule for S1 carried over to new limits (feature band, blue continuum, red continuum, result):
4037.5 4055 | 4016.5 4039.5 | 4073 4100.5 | -0.06 mag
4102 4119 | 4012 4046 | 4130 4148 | 0.25 mag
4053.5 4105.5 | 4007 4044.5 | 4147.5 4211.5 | 0.08 mag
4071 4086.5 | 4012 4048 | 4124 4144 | 0.05 mag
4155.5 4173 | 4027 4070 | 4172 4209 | -0.02 mag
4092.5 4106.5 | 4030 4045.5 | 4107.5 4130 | 0.28 mag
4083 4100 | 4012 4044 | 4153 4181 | 0.00 mag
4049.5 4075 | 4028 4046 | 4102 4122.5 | 0.01 mag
